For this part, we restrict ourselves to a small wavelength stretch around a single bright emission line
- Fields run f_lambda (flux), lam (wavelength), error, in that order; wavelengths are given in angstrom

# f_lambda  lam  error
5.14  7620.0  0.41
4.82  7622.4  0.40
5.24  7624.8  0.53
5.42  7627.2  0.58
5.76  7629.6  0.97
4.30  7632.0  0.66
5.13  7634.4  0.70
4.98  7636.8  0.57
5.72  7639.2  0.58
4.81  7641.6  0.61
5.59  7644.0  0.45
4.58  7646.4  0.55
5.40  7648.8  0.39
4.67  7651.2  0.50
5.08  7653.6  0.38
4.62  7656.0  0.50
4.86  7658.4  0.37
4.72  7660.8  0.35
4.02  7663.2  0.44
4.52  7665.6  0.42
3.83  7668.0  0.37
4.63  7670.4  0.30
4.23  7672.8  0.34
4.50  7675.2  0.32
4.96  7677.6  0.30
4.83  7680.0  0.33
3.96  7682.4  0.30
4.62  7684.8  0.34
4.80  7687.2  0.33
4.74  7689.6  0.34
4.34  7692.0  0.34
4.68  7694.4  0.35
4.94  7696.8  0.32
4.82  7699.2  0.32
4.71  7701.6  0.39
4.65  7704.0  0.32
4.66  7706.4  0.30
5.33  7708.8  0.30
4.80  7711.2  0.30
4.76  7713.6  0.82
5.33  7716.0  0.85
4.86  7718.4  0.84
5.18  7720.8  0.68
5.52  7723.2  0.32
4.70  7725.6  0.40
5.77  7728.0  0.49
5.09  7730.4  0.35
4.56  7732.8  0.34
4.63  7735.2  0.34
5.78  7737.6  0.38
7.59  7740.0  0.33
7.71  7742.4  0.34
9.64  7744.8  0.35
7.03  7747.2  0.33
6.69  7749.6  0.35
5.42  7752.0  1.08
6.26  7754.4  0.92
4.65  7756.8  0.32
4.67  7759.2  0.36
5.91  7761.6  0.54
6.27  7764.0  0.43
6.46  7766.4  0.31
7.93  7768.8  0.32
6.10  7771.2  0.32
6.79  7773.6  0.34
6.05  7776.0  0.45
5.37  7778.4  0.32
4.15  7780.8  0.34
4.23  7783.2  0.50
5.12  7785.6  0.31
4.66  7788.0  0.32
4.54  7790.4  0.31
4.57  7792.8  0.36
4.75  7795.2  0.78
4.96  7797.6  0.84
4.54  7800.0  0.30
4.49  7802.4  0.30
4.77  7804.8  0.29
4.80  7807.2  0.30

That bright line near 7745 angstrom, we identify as H-alpha 6563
